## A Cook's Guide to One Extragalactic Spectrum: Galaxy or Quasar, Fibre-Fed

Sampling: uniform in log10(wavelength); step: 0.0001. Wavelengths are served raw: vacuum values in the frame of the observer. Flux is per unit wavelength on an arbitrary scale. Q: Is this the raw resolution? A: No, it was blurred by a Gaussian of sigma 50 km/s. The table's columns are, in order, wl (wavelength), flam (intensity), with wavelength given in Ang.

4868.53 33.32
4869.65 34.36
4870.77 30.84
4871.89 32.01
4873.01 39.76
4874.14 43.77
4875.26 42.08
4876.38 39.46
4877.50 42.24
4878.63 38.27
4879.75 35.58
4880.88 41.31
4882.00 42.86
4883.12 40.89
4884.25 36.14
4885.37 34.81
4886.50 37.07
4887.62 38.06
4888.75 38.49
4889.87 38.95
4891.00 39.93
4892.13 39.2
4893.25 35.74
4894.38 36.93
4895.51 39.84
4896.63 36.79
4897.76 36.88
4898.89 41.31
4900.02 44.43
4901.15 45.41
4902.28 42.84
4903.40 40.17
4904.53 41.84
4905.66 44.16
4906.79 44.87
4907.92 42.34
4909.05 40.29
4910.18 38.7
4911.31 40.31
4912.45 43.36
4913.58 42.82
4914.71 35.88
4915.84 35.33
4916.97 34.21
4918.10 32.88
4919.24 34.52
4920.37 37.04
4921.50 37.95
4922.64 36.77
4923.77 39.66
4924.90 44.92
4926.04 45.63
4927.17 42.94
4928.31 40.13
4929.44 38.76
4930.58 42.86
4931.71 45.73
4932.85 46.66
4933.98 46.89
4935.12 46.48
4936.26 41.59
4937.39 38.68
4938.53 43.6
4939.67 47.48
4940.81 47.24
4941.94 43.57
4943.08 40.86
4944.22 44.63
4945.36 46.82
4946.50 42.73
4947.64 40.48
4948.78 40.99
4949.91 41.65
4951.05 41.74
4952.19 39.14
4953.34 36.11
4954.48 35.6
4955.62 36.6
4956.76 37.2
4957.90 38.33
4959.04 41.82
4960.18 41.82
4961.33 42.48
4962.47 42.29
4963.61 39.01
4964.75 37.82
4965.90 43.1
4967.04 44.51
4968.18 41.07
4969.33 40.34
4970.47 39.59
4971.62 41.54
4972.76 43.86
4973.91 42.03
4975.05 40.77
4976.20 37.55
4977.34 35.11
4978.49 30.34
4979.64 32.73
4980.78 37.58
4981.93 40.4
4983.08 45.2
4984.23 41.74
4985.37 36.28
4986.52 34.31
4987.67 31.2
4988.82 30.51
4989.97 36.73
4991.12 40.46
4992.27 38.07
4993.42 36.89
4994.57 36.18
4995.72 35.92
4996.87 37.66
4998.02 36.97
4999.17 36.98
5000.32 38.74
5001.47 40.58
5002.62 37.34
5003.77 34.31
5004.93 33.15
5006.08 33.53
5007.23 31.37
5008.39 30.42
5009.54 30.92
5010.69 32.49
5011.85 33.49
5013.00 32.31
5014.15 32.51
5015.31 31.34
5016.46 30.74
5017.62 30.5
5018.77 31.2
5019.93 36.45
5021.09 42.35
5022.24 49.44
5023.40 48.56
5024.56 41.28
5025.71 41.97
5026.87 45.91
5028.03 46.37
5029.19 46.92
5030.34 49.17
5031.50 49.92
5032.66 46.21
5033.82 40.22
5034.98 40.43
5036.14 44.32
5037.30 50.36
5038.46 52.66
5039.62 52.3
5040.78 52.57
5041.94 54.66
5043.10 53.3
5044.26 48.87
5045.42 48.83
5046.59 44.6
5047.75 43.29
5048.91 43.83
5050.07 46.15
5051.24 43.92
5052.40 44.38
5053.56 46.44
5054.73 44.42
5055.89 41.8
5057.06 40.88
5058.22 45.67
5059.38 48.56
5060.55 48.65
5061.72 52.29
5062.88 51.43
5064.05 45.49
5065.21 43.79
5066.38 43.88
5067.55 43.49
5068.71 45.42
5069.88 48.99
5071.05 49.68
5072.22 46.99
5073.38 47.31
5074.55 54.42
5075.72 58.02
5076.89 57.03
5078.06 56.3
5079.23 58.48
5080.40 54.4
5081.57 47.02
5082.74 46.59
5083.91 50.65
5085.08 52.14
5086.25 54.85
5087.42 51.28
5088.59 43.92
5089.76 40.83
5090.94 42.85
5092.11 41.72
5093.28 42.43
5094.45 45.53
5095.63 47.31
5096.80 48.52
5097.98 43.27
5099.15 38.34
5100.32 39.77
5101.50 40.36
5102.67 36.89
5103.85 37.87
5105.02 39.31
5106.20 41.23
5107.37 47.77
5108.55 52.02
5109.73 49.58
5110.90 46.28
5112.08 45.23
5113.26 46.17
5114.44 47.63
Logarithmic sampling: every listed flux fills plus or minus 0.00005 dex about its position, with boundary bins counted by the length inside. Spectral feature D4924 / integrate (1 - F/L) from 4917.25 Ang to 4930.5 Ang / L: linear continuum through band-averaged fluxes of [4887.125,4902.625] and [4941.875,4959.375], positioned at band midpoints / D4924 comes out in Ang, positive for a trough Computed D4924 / 0.3 Ang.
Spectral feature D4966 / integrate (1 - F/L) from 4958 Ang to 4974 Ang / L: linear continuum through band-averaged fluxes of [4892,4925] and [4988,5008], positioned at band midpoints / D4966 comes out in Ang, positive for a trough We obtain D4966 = -1.8 Ang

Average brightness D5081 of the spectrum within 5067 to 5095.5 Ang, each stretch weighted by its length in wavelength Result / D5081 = 49.2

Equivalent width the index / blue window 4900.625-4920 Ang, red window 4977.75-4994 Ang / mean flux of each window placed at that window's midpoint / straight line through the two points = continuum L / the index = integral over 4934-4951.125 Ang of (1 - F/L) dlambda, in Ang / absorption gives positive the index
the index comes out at -2.2 Ang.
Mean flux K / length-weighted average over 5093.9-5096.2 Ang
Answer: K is 46.3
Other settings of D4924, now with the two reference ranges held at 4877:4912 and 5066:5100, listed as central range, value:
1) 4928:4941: -0.67 Ang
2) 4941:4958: 0.68 Ang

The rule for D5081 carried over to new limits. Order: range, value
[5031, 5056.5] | 46.9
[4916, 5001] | 39.8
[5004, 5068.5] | 42.9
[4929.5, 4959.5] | 42.1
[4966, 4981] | 39.2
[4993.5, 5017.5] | 34.3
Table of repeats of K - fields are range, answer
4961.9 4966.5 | 40.6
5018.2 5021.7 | 36.8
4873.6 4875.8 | 43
